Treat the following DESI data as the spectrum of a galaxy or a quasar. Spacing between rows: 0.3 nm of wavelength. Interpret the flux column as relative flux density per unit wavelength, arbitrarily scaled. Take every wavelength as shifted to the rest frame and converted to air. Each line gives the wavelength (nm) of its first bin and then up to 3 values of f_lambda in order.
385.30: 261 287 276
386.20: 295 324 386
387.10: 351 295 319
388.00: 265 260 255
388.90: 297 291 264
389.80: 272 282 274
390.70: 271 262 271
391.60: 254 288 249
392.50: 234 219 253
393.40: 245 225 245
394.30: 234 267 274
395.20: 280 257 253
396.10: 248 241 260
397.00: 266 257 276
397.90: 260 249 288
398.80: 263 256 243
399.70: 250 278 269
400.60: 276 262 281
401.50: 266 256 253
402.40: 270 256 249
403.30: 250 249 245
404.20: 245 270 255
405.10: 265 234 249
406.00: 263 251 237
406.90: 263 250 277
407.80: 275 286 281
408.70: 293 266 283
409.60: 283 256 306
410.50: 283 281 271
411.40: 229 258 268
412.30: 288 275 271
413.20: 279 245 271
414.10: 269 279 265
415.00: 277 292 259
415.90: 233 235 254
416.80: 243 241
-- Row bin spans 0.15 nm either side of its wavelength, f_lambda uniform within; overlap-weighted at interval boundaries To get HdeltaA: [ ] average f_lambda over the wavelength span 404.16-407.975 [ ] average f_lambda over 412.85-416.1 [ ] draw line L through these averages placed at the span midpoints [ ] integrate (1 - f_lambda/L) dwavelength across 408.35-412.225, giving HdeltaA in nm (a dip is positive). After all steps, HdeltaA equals -0.18 nm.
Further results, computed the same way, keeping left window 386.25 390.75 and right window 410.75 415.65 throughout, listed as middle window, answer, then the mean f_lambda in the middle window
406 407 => 0.09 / 252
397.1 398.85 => 0.12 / 266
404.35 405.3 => 0.05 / 262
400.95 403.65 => 0.20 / 259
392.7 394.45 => 0.31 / 237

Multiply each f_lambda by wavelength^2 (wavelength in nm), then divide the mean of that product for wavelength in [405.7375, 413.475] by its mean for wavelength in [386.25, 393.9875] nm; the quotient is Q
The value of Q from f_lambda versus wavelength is 1.08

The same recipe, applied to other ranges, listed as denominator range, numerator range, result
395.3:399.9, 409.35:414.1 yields 1.13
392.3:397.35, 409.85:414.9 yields 1.18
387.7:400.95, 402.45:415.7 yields 1.09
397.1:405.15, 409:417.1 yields 1.09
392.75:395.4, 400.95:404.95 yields 1.07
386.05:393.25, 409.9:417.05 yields 1.07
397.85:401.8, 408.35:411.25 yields 1.11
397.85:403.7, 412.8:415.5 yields 1.11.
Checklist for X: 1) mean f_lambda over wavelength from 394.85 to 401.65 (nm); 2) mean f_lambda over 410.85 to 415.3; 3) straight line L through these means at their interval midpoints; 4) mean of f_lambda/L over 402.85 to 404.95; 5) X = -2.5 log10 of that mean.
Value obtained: 0.06 mag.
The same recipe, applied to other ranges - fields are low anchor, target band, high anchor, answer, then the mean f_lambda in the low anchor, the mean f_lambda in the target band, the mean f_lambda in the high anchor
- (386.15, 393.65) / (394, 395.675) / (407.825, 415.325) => 0.07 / 278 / 261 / 274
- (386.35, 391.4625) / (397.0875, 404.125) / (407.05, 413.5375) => 0.08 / 290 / 261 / 273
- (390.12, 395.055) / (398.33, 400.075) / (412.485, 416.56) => -0.02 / 255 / 262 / 265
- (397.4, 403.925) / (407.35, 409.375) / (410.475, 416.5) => -0.06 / 261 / 280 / 266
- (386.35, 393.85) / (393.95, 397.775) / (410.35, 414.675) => 0.06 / 276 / 259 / 269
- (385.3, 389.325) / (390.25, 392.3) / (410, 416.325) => 0.10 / 299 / 267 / 268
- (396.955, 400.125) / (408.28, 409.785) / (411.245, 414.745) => -0.06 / 262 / 281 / 266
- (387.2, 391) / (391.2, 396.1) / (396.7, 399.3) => 0.08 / 279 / 253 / 264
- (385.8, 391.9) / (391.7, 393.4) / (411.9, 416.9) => 0.15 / 288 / 248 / 265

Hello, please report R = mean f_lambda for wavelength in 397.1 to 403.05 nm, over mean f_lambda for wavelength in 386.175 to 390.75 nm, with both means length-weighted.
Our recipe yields 0.89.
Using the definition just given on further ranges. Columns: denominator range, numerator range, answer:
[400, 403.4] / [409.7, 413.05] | 1.03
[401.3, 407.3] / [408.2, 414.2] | 1.07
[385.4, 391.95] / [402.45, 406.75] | 0.87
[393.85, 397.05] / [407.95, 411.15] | 1.10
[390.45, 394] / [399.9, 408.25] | 1.03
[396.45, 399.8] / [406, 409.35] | 1.03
